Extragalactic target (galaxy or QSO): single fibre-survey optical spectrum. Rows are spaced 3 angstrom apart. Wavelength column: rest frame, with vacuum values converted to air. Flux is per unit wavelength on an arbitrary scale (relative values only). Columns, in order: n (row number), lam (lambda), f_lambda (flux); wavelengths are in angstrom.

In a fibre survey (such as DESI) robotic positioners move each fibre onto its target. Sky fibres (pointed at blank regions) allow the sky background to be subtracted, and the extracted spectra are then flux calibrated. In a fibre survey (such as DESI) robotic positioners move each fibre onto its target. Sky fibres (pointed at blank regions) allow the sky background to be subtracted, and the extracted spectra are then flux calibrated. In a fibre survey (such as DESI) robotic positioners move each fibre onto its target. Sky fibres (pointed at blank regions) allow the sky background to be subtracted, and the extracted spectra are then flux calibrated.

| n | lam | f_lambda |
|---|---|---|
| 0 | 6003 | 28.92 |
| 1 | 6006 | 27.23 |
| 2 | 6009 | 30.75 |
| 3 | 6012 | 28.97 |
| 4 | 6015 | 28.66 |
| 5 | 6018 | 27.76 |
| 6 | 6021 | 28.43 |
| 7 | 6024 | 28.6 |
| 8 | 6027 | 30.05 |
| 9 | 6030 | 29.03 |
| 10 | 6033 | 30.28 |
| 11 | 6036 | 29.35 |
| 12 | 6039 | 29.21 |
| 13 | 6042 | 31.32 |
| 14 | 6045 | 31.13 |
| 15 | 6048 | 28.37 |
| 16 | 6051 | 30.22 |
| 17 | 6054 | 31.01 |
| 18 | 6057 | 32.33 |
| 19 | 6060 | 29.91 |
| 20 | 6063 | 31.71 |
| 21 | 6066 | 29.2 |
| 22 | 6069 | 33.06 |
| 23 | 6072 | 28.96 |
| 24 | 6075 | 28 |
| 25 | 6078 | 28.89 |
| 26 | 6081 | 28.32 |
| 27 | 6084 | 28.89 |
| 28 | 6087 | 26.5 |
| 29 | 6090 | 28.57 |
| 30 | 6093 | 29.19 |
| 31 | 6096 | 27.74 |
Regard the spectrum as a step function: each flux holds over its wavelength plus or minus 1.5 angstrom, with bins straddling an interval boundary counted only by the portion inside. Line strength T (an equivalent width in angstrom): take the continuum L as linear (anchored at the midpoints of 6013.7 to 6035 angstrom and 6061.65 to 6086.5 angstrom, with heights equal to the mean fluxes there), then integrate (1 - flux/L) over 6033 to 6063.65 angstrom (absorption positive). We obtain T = -1.24 angstrom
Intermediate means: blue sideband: 29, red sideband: 29.5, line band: 30.4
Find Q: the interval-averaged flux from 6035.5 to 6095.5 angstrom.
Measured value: 29.7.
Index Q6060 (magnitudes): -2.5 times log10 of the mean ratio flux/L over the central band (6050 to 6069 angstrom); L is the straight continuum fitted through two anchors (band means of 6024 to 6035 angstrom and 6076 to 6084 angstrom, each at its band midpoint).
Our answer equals -0.07 mag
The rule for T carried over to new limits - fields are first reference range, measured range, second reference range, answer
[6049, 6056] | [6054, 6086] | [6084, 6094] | -0.54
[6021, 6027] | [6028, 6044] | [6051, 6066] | -0.14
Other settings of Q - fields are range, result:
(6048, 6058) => 30.7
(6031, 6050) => 29.9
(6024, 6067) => 30.2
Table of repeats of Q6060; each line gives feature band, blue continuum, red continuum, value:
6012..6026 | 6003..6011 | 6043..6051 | 0.03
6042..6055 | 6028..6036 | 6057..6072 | 0.00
